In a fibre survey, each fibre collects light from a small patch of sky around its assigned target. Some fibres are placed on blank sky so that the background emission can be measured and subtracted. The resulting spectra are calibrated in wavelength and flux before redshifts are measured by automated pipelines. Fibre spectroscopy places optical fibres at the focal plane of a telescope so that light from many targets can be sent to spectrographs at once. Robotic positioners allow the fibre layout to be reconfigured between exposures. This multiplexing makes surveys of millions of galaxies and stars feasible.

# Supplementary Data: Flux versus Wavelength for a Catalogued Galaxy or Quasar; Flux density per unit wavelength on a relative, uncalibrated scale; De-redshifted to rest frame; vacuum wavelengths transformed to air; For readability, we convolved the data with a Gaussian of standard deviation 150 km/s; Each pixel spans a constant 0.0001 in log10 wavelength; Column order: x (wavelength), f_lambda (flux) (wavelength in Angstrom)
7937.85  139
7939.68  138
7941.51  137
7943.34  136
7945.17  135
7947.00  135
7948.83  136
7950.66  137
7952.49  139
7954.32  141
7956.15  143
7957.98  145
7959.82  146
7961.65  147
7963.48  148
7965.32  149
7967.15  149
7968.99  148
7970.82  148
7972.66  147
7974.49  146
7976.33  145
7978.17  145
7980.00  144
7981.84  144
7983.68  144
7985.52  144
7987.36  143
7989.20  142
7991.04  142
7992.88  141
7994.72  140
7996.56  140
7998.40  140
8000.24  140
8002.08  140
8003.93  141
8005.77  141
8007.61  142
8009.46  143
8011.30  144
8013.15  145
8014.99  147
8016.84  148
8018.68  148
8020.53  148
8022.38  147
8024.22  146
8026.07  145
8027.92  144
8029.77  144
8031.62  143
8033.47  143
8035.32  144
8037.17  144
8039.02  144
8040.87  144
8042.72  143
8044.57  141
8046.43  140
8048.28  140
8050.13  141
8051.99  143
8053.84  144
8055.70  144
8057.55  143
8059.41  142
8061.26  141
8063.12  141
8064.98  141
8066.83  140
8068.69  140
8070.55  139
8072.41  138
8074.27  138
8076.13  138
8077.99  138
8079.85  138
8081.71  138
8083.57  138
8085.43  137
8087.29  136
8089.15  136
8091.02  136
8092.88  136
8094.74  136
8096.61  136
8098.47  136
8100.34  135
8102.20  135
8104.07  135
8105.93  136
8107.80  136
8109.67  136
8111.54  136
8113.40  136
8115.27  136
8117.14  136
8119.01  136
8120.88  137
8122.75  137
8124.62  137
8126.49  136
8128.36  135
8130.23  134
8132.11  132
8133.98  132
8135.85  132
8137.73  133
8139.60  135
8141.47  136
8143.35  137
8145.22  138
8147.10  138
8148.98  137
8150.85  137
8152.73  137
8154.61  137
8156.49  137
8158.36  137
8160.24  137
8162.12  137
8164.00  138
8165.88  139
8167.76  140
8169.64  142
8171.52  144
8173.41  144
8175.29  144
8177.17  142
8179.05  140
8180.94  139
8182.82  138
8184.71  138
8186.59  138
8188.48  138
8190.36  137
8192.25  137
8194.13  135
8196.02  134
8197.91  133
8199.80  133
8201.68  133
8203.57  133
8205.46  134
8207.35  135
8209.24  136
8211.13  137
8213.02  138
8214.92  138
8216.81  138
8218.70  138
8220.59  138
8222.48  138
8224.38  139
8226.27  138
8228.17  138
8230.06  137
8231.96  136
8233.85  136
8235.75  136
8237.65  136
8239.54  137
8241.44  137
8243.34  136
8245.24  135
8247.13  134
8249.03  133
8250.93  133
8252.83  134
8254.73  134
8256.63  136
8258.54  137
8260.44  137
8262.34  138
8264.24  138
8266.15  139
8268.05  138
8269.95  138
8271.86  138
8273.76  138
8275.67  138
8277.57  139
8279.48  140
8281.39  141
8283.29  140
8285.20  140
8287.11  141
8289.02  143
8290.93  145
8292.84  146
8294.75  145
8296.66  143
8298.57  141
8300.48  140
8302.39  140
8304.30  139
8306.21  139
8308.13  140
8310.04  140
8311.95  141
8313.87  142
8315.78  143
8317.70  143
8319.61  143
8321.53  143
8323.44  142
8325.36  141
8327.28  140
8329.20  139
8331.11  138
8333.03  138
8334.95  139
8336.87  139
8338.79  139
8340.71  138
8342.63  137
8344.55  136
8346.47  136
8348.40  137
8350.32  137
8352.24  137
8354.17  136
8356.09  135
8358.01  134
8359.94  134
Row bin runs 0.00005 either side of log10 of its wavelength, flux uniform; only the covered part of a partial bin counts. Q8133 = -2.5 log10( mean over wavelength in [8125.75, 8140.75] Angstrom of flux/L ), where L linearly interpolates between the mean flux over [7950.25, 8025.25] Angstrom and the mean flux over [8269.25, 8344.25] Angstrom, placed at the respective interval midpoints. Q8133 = 0.07 mag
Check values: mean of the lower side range 144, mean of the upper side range 140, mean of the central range 134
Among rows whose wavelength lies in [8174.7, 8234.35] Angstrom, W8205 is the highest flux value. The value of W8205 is 144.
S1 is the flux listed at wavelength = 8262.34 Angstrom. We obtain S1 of 138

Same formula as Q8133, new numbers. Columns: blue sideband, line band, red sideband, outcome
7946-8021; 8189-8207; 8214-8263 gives 0.02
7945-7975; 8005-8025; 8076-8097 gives -0.04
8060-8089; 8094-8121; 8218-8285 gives 0.02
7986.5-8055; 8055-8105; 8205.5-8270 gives 0.02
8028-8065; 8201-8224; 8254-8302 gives 0.03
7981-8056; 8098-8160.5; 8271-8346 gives 0.05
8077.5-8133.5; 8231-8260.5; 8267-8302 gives 0.03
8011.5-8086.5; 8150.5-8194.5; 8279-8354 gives 0.02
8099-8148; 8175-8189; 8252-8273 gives -0.03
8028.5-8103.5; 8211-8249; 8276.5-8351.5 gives 0.03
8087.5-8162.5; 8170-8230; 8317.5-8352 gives 0.00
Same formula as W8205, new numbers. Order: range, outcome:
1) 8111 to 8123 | 137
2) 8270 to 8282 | 141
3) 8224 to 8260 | 139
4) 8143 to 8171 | 142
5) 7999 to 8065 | 148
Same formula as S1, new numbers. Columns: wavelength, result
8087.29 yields 136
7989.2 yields 142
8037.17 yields 144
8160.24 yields 137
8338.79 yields 139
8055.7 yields 144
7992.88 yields 141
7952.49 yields 139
